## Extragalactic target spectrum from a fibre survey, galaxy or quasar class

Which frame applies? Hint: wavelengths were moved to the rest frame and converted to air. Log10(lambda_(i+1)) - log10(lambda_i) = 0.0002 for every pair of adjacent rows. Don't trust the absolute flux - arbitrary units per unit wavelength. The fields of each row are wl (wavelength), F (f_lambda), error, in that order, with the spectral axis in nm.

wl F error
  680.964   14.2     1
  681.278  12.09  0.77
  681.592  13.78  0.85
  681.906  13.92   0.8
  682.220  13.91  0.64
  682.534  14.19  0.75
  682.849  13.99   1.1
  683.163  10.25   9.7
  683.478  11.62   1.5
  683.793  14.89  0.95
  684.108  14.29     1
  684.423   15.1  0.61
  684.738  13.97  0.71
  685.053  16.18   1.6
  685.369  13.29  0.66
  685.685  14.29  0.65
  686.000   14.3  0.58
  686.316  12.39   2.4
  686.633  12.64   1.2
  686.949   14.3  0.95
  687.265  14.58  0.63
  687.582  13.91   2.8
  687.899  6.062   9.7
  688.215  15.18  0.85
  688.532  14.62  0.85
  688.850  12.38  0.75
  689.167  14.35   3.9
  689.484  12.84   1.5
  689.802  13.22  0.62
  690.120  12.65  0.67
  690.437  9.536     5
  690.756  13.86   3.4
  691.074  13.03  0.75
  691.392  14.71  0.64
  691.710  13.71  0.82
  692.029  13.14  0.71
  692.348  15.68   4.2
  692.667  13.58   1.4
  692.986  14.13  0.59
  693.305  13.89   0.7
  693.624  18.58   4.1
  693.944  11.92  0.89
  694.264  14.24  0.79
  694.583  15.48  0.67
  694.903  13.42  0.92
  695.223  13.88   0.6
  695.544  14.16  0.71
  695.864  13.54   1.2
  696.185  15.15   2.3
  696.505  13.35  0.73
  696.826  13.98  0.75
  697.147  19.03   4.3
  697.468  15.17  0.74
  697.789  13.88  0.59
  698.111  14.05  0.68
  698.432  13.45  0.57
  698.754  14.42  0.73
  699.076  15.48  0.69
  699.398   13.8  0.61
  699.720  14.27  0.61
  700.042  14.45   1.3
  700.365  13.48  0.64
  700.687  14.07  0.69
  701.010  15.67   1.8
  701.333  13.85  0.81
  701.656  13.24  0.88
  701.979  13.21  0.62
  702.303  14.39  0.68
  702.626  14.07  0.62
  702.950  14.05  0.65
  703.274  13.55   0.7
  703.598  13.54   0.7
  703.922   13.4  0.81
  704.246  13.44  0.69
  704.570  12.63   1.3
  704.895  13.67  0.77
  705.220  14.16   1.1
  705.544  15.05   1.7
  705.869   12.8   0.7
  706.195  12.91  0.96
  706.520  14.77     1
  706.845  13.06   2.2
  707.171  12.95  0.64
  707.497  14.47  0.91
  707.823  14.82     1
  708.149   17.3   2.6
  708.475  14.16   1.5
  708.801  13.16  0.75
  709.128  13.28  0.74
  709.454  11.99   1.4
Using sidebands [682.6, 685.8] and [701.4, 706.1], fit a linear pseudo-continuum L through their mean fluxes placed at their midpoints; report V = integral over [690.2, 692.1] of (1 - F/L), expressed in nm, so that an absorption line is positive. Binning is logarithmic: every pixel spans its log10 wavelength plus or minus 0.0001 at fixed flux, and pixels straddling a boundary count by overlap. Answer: 0.11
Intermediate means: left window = 13.8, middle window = 13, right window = 13.6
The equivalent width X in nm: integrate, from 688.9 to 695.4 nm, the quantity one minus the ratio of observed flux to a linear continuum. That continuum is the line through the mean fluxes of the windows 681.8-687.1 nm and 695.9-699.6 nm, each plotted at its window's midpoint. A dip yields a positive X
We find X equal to 0.230 nm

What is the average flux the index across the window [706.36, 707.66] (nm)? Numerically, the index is 13.8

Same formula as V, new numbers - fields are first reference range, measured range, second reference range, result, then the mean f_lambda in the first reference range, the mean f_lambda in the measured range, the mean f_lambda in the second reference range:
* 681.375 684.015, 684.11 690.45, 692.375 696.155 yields 0.14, 13.3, 13.4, 14.3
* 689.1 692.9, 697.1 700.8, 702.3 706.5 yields -0.26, 13.4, 14.5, 13.7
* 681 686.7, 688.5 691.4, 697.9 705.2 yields 0.16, 13.6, 13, 13.9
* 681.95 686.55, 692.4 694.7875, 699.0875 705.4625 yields -0.13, 13.7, 14.6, 13.9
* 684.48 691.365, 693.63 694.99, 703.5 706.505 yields -0.10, 13.3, 14.3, 13.6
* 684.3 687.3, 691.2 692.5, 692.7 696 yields 0.00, 14.1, 14.3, 14.3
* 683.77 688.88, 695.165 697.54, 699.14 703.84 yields -0.16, 13.7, 14.8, 14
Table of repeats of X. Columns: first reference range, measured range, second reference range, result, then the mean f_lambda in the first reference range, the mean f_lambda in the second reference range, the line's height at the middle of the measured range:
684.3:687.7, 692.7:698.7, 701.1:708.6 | -0.22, 14.1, 13.9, 14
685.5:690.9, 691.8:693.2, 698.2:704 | -0.08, 13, 14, 13.3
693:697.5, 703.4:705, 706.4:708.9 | 0.12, 14.7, 14.4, 14.4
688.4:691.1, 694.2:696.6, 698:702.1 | -0.10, 12.9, 14.1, 13.6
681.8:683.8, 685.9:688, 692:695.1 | 0.14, 13.1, 14.5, 13.6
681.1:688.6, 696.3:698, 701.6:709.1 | -0.17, 13.5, 13.9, 13.7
